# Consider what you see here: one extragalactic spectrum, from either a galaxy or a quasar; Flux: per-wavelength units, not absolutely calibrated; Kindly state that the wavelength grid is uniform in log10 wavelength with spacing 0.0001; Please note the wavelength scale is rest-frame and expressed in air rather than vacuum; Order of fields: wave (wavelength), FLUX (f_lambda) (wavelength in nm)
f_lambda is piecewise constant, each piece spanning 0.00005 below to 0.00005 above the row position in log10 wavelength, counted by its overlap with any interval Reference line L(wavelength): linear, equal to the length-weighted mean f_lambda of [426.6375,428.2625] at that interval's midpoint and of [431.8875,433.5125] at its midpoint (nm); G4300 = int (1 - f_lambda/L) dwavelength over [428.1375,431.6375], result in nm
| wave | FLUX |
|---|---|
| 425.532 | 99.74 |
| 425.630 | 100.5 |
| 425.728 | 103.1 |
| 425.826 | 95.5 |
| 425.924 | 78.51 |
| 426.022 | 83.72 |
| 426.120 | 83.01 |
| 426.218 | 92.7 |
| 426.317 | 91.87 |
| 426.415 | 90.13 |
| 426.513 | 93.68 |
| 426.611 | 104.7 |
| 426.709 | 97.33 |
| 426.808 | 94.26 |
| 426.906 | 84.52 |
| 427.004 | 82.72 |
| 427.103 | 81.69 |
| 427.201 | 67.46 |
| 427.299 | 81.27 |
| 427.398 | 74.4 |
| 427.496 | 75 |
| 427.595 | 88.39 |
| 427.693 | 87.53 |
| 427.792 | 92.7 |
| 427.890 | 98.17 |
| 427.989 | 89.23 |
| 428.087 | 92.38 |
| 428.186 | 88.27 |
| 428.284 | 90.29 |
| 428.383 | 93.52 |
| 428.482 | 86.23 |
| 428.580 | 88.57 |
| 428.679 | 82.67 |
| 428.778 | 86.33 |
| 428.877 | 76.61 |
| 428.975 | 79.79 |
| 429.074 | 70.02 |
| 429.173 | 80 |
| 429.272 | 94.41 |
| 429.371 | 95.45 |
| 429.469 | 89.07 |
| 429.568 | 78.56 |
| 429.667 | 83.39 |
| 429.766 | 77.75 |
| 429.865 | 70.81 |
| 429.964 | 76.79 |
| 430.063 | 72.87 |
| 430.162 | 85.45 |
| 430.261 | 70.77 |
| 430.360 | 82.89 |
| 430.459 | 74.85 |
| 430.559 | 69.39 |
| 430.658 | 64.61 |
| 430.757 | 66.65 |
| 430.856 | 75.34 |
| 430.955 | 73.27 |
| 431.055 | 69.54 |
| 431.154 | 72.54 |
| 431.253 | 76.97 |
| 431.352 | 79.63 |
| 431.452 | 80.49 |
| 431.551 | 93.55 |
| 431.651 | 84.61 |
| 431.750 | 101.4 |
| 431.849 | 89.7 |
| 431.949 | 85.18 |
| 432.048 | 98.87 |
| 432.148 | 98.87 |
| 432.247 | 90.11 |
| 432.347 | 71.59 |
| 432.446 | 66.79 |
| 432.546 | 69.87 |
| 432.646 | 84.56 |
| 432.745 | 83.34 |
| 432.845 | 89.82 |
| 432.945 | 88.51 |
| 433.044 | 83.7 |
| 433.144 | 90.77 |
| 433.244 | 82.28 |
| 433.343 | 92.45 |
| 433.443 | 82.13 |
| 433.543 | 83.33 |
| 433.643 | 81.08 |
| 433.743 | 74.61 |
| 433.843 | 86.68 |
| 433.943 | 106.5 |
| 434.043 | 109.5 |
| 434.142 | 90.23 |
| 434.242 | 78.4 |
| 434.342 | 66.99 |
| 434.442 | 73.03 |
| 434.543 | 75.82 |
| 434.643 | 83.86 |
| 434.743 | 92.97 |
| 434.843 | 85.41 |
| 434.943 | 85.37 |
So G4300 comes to 0.233 nm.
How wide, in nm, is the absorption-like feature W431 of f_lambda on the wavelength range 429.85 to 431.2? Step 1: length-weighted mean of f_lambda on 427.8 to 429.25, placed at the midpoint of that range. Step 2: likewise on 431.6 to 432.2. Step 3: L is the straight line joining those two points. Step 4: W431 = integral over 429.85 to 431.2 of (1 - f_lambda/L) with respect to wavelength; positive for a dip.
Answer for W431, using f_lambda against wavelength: 0.25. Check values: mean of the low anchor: 86.2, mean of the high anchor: 93.1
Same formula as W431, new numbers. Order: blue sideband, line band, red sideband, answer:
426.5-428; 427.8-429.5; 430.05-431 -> -0.13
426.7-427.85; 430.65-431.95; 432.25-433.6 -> 0.05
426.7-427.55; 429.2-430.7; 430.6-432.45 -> 0.04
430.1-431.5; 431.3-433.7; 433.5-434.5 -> -0.17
